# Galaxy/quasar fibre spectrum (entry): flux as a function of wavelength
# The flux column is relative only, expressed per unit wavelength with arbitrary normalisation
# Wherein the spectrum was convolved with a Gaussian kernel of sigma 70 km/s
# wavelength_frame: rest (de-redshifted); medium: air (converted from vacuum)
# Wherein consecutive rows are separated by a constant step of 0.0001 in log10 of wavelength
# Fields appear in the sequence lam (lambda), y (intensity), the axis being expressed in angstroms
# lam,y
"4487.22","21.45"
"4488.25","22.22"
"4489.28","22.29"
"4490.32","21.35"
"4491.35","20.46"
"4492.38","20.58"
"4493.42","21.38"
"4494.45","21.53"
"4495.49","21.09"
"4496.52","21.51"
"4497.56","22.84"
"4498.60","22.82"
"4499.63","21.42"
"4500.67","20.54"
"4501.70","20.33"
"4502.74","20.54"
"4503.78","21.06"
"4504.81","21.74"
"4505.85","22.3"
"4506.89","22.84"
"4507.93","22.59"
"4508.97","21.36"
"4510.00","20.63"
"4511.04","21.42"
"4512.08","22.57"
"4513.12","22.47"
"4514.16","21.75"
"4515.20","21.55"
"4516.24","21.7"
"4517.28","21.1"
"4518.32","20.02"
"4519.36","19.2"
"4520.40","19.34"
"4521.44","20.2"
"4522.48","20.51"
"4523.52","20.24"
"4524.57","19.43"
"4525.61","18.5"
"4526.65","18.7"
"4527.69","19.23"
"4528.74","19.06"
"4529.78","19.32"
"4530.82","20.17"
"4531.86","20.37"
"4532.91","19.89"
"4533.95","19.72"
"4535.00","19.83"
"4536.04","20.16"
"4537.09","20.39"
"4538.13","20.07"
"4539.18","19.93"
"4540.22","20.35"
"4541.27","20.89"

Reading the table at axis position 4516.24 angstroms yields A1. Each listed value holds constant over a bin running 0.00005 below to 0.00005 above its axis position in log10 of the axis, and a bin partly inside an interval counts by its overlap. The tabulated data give 21.7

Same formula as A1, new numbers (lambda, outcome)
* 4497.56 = 22.84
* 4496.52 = 21.51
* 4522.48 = 20.51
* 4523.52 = 20.24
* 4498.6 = 22.82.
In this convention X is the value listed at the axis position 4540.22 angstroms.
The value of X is 20.35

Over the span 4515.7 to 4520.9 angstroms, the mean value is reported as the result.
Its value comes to 20.3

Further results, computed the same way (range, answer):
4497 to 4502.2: 21.6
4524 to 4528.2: 19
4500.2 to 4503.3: 20.5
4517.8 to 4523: 19.9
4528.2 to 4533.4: 19.7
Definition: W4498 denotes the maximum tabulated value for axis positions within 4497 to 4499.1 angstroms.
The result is 22.84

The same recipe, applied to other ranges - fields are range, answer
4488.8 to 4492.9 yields 22.29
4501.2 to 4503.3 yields 20.54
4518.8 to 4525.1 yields 20.51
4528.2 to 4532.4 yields 20.37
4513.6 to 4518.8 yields 21.75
